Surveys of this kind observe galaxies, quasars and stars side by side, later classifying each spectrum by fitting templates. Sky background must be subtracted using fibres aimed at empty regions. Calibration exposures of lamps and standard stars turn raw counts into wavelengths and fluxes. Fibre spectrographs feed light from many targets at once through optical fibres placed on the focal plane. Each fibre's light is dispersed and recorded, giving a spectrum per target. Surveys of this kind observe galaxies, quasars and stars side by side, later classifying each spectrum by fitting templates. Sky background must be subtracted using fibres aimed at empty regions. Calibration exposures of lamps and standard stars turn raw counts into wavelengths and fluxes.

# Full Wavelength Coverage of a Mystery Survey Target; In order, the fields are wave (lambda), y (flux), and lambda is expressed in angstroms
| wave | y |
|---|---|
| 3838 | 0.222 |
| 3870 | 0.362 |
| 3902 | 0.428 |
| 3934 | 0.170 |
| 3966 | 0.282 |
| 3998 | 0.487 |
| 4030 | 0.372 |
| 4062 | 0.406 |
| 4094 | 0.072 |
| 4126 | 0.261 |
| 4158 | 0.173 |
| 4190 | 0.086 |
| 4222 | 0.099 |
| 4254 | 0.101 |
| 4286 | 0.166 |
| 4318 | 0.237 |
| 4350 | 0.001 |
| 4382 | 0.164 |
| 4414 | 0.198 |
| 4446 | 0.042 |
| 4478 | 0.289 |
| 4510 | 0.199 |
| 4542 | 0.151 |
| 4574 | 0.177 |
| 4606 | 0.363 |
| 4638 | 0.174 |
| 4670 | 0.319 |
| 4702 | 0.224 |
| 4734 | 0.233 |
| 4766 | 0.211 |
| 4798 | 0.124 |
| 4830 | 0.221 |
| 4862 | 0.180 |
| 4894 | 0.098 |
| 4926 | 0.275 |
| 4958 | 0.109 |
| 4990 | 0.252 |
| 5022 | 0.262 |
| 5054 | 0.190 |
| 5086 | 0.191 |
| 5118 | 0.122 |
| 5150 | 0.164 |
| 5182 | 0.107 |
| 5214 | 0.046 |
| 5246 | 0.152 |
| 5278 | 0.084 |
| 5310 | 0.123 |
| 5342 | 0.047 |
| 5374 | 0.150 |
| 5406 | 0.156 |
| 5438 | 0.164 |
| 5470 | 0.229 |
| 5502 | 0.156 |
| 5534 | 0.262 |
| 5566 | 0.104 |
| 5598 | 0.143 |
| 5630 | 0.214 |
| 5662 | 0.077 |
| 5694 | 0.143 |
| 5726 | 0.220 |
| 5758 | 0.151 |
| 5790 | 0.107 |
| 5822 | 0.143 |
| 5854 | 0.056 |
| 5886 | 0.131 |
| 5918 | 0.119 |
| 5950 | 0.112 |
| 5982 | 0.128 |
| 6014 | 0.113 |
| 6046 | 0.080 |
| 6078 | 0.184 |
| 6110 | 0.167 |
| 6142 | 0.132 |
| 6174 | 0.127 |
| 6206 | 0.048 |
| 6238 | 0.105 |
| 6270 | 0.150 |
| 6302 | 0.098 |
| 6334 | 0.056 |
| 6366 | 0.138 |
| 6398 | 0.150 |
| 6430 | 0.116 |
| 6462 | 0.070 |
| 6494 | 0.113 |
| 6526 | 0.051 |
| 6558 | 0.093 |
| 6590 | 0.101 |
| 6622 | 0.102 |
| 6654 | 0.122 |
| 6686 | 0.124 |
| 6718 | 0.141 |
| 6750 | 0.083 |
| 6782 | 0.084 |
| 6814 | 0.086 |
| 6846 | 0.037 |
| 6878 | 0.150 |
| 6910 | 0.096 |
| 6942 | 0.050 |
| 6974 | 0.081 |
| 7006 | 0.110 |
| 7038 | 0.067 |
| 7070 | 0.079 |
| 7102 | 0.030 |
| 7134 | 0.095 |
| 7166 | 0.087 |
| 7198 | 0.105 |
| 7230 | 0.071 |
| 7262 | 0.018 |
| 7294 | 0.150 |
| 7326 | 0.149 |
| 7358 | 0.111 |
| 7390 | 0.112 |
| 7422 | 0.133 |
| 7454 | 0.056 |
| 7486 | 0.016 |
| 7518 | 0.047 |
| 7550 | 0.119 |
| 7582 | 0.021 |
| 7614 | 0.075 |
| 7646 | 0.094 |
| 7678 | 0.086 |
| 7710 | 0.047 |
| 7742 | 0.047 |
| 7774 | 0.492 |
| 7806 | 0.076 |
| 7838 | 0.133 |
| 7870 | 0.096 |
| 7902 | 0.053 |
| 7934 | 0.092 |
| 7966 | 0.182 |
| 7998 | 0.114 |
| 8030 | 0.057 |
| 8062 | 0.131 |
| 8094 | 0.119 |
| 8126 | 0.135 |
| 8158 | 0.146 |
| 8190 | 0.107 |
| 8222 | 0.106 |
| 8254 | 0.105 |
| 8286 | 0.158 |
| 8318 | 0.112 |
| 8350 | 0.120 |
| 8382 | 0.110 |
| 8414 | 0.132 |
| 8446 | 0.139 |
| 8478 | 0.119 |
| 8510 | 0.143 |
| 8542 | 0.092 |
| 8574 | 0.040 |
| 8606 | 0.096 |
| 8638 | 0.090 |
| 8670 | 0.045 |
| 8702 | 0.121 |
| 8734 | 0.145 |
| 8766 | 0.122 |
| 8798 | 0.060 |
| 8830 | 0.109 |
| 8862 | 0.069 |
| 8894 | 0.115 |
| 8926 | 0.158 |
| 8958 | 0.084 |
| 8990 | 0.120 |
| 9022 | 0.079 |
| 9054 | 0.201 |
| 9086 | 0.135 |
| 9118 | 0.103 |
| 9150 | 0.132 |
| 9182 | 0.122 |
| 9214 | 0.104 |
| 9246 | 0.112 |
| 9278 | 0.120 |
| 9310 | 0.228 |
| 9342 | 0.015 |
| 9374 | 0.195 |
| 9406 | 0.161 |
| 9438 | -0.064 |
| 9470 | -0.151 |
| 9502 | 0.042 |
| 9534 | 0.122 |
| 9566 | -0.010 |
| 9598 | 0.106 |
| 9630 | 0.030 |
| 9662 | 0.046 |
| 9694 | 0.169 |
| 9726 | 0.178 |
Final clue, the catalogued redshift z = 1.09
